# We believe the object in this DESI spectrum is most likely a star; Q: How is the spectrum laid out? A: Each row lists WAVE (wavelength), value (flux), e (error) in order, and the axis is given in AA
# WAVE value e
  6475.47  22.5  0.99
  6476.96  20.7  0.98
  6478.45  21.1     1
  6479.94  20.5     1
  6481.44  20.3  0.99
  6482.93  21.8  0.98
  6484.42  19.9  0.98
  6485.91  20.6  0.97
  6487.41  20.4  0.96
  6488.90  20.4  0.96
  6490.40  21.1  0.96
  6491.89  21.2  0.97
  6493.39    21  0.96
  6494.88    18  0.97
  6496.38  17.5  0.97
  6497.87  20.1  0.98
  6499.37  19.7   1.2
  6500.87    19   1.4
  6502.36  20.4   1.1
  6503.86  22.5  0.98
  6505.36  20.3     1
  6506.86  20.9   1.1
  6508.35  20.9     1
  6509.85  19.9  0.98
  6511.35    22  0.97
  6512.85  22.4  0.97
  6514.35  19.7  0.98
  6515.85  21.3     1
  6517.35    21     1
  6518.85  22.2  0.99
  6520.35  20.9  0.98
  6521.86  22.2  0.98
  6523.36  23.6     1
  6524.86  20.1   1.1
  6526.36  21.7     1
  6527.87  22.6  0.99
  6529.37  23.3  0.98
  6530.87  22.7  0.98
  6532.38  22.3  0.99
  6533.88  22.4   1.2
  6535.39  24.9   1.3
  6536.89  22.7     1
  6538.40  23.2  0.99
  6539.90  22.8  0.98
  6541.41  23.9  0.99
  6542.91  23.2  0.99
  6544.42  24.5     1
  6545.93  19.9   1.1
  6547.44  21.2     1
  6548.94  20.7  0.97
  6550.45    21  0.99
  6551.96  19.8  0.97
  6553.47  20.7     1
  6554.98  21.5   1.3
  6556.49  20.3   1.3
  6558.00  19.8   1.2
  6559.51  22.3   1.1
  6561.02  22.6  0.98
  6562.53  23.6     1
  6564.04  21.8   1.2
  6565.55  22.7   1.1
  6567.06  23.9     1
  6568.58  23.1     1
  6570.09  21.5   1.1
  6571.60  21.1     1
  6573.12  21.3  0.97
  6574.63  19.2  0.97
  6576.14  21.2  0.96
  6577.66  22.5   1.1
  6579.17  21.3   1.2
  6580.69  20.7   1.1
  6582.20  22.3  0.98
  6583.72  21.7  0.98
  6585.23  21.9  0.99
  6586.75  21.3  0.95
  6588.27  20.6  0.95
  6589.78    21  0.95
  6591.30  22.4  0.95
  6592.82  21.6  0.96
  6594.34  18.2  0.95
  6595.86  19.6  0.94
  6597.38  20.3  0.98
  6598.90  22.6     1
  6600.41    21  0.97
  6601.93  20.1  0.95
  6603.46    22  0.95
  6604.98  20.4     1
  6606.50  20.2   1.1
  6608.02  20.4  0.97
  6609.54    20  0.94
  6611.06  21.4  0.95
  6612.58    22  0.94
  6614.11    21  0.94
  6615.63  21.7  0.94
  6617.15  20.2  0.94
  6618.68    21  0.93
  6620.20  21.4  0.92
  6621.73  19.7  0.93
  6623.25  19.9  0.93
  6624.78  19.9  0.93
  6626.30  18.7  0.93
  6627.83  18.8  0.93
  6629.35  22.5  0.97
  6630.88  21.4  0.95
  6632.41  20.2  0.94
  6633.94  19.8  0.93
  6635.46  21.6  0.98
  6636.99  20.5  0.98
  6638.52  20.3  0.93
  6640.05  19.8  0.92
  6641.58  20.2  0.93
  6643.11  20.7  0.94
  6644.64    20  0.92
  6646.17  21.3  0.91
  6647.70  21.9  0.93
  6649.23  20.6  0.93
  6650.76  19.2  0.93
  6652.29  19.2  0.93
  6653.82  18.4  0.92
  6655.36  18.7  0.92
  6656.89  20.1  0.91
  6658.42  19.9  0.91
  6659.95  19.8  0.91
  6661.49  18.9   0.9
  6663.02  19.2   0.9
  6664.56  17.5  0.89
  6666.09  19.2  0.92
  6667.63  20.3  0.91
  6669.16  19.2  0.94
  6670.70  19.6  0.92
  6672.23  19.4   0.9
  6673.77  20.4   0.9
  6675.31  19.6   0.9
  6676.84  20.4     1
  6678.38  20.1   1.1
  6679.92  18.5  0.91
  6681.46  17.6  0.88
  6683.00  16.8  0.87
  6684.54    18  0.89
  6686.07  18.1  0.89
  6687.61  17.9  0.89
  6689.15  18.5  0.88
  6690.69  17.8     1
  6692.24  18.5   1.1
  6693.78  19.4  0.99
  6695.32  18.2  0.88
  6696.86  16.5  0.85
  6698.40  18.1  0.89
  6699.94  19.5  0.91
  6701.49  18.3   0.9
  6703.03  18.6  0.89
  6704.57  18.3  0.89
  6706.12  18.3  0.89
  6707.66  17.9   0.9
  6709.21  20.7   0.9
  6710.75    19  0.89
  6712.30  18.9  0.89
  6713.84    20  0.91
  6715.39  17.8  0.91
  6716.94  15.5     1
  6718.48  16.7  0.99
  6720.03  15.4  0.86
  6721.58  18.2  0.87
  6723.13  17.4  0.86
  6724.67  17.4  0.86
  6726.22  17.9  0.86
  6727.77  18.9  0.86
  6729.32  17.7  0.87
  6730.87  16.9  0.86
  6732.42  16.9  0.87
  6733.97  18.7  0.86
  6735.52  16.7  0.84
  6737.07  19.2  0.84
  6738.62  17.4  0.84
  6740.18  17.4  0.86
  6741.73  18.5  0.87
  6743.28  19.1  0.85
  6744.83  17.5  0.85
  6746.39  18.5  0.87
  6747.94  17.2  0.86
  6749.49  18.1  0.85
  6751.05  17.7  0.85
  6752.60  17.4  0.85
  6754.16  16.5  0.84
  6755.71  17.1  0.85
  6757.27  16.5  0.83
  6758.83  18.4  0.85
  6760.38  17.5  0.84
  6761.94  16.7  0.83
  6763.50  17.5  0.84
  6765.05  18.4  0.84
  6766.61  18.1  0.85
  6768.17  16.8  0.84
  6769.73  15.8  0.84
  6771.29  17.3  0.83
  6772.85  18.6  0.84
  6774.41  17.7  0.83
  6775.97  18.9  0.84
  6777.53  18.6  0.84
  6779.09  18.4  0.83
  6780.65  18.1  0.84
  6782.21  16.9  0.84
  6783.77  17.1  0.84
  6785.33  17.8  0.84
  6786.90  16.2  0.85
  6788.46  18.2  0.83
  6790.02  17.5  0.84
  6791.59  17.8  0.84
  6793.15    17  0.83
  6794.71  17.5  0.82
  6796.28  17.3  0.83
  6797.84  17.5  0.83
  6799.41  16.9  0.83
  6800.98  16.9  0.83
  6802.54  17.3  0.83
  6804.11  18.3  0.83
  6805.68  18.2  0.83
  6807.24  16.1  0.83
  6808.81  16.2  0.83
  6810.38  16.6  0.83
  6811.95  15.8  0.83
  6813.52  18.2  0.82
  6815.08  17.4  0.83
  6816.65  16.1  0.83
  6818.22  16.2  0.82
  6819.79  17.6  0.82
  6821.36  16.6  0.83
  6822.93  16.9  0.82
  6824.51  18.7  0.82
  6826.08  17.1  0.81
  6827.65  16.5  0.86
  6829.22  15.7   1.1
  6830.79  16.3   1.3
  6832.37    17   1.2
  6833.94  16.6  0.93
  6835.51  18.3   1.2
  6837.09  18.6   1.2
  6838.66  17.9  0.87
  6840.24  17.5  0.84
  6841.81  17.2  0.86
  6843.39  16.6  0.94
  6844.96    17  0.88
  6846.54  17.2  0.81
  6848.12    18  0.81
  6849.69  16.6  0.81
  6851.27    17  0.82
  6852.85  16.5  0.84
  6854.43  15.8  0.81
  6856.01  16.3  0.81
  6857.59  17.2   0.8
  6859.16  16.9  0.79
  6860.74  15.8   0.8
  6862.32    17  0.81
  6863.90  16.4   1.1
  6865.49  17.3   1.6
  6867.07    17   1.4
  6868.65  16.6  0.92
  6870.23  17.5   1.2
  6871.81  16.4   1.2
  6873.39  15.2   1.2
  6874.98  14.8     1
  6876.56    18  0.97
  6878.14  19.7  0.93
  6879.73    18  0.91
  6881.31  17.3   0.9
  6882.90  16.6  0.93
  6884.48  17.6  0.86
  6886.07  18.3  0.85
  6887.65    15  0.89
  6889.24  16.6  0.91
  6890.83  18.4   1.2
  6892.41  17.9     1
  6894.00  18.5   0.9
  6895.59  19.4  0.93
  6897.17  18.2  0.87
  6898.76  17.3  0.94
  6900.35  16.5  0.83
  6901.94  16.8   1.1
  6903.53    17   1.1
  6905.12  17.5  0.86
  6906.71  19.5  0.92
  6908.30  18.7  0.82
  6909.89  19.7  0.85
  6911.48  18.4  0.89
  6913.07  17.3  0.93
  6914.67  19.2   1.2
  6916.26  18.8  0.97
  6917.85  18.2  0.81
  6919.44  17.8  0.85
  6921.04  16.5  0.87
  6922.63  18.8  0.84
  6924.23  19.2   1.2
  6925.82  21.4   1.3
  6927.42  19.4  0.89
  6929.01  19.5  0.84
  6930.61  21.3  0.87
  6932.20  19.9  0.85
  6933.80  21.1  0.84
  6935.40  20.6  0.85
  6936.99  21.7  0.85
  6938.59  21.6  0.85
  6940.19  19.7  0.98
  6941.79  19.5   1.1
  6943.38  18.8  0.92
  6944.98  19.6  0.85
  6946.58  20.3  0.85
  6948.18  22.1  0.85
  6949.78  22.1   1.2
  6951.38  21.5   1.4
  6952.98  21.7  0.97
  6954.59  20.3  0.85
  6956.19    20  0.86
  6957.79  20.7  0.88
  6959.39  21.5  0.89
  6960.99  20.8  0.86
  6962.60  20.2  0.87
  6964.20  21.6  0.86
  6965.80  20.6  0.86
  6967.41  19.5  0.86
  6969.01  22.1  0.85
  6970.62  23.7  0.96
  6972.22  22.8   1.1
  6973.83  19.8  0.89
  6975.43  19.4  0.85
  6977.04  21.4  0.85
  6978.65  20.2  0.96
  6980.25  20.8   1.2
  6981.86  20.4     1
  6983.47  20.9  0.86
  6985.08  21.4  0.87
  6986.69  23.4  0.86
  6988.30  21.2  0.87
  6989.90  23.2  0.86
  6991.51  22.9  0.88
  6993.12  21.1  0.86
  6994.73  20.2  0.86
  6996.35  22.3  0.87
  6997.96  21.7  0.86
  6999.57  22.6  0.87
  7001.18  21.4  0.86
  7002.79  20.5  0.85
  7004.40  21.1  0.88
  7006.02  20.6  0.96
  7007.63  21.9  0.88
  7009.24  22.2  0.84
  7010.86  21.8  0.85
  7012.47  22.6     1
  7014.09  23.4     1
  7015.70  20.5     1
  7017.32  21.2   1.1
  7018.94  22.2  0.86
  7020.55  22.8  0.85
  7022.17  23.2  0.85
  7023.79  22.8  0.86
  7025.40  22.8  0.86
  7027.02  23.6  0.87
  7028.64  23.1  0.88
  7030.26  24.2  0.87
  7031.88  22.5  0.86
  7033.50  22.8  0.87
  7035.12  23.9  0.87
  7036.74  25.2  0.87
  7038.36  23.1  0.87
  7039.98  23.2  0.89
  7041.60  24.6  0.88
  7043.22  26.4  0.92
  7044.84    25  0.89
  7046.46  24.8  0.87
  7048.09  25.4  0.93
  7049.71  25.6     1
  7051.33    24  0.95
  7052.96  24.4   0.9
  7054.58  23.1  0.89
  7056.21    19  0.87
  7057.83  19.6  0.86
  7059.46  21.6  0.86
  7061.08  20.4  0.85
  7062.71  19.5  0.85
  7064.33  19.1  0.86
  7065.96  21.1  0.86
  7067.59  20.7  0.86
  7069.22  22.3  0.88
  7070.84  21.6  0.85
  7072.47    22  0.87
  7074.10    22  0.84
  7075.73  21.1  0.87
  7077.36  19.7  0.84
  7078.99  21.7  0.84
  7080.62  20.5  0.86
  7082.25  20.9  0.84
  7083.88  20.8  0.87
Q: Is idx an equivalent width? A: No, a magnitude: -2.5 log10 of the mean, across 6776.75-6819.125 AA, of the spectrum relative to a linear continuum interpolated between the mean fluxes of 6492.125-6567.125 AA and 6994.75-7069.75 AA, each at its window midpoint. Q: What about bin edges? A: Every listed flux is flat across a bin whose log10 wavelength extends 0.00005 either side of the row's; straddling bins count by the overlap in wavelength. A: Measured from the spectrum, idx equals 0.265 mag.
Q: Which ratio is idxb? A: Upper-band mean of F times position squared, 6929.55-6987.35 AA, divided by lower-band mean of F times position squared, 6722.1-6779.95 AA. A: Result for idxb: 1.25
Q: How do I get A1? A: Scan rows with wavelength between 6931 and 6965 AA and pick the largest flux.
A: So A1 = 22.1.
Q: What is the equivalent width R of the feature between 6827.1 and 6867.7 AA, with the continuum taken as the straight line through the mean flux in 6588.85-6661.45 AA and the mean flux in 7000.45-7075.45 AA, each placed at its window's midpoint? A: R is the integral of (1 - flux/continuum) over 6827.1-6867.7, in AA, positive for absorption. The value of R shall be 8.7 AA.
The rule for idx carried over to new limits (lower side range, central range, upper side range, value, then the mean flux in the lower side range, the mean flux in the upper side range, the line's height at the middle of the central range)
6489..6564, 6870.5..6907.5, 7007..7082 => 0.26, 21.5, 22.5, 22.2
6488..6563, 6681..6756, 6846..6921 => 0.08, 21.4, 17.4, 19.3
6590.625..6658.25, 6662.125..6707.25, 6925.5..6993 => 0.10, 20.5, 21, 20.6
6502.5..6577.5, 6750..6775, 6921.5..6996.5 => 0.22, 21.8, 20.9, 21.3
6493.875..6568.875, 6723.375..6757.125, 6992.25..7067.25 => 0.23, 21.6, 22.5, 22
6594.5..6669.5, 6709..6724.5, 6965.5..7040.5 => 0.16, 20.2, 22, 20.7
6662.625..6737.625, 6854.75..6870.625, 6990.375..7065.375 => 0.21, 18.4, 22.5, 20.4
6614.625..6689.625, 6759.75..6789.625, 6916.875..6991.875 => 0.14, 19.7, 20.6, 20.1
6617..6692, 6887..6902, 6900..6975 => 0.14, 19.6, 19.9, 19.9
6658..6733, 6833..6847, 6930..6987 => 0.14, 18.4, 20.9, 19.8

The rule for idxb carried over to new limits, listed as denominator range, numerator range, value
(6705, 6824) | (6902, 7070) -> 1.29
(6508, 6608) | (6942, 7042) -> 1.14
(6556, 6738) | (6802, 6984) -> 1.00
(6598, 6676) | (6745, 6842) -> 0.90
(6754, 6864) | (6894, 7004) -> 1.23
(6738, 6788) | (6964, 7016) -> 1.30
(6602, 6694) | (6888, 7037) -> 1.14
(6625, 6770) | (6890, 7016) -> 1.18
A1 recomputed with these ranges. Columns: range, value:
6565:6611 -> 23.9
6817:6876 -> 18.7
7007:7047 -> 26.4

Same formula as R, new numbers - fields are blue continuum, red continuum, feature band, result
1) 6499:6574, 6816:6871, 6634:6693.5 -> 1.1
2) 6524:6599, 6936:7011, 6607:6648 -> 2.0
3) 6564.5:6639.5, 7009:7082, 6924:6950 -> 2.0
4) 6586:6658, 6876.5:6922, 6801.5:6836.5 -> 3.1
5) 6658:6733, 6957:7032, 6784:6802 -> 2.0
